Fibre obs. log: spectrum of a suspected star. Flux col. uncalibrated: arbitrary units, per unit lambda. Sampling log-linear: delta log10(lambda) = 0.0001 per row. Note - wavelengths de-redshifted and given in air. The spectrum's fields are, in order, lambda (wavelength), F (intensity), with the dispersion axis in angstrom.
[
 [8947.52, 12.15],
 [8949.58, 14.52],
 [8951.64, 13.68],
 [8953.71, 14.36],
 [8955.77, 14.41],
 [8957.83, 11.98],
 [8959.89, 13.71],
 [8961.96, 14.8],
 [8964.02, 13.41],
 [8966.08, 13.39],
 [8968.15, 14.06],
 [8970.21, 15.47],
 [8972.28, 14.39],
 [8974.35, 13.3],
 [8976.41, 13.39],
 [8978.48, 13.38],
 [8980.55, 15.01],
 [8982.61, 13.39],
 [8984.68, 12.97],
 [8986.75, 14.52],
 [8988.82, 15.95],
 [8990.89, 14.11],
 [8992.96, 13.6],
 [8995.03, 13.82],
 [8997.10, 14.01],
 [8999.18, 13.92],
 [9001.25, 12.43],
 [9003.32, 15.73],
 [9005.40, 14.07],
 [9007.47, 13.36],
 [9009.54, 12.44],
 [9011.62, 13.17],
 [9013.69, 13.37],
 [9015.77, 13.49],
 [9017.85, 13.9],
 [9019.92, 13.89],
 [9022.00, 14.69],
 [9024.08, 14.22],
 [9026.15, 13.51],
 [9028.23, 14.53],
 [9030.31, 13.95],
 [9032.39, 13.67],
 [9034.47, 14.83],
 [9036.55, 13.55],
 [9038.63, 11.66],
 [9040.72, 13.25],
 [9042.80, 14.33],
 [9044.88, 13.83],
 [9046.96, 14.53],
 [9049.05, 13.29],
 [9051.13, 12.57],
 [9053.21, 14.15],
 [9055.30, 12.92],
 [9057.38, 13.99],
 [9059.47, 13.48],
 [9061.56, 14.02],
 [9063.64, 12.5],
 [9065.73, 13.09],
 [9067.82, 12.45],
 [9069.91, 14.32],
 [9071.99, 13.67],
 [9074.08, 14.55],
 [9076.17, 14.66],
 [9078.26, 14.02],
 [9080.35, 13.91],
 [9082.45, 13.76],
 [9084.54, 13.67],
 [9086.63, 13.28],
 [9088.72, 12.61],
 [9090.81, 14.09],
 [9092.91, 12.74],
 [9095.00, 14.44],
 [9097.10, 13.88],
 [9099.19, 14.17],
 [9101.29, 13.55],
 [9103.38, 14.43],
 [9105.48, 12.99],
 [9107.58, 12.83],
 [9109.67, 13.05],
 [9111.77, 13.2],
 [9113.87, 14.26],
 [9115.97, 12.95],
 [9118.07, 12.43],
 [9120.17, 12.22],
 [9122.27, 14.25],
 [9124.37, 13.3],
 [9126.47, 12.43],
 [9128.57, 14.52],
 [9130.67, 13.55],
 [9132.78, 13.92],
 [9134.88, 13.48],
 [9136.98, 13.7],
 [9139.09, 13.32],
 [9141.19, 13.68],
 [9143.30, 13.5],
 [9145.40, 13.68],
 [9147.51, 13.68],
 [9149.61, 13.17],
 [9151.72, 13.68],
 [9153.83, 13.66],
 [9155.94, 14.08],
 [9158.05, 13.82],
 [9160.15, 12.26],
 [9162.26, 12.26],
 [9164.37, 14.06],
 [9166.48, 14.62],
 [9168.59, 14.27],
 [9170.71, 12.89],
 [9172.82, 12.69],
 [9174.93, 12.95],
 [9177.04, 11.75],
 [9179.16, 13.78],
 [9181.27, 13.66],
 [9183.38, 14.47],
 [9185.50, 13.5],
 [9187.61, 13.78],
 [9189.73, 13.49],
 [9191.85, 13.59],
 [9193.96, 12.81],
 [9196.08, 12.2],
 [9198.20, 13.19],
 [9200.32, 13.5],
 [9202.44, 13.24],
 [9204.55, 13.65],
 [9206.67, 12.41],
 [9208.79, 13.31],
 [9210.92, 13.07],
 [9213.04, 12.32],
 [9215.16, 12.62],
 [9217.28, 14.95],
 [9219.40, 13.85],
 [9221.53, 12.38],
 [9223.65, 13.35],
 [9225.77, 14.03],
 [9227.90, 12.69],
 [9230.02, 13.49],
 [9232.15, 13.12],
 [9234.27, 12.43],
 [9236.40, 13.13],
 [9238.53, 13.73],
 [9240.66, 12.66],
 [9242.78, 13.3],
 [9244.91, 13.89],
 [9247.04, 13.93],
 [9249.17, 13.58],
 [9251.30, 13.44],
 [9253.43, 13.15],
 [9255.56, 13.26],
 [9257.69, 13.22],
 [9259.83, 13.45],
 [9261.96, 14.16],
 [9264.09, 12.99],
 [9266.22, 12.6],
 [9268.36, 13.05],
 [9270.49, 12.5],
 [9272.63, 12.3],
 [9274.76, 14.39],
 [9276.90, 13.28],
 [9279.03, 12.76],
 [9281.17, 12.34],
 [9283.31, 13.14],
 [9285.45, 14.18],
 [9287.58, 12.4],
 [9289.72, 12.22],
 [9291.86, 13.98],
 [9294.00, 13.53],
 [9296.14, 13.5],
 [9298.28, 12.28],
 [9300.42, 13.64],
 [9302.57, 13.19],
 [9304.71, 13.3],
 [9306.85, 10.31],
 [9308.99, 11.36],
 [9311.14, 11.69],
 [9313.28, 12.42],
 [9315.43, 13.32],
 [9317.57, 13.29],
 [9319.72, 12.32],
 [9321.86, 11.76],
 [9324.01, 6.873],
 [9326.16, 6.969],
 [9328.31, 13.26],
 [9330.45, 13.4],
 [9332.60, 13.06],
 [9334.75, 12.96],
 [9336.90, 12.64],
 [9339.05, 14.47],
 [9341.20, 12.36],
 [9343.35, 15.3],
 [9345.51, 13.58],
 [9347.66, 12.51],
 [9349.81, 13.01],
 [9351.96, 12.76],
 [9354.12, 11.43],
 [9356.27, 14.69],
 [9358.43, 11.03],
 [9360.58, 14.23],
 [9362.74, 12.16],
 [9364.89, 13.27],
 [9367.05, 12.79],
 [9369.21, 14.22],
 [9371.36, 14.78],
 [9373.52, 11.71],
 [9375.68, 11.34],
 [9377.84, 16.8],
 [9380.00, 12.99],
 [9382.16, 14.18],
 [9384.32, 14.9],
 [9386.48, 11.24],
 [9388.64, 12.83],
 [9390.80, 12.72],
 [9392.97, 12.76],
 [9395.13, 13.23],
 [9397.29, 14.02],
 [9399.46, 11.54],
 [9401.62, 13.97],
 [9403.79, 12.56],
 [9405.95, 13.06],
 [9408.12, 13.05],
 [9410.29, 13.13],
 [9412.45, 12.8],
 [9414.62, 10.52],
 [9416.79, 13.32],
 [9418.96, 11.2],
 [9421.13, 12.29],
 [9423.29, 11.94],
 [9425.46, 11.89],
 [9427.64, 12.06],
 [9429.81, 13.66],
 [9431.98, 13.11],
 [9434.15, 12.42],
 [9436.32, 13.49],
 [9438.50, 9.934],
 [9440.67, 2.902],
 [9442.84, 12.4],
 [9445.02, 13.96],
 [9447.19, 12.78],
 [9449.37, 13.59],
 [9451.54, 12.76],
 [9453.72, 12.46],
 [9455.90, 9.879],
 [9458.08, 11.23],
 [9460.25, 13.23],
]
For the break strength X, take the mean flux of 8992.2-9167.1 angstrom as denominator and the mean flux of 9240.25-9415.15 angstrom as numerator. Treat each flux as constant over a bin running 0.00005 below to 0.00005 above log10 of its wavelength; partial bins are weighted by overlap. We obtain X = 0.95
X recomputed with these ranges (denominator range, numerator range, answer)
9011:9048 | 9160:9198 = 0.96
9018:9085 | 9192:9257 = 0.96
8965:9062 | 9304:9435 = 0.92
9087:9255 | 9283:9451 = 0.94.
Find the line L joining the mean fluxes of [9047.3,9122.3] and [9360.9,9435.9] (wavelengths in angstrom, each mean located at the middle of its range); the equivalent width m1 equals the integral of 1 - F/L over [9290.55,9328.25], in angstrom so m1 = 3.1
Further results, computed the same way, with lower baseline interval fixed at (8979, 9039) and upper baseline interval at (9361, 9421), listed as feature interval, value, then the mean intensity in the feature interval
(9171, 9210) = 0.7 angstrom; 13.2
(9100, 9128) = 0.8 angstrom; 13.3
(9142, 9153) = 0.0 angstrom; 13.5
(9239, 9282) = 0.3 angstrom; 13.2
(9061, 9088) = 0.1 angstrom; 13.7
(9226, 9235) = 0.2 angstrom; 13.1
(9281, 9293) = 0.1 angstrom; 13.1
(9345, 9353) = 0.1 angstrom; 12.9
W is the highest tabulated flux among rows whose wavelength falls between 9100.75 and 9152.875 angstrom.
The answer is 14.52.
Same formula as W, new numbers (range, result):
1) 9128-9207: 14.62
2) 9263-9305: 14.39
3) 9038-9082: 14.66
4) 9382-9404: 14.9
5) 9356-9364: 14.69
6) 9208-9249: 14.95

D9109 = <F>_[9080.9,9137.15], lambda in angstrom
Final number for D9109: 13.5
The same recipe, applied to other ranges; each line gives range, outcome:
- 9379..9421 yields 12.8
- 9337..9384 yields 13.3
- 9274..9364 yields 12.6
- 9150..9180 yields 13.3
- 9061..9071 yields 13.3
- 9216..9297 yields 13.3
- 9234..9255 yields 13.4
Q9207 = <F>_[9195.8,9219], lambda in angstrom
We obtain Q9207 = 13.2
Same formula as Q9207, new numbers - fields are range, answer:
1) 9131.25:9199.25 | 13.4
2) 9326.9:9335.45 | 12.9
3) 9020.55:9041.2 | 13.8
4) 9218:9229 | 13.3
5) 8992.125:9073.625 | 13.7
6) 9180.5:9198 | 13.4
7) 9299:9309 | 12.5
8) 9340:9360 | 13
